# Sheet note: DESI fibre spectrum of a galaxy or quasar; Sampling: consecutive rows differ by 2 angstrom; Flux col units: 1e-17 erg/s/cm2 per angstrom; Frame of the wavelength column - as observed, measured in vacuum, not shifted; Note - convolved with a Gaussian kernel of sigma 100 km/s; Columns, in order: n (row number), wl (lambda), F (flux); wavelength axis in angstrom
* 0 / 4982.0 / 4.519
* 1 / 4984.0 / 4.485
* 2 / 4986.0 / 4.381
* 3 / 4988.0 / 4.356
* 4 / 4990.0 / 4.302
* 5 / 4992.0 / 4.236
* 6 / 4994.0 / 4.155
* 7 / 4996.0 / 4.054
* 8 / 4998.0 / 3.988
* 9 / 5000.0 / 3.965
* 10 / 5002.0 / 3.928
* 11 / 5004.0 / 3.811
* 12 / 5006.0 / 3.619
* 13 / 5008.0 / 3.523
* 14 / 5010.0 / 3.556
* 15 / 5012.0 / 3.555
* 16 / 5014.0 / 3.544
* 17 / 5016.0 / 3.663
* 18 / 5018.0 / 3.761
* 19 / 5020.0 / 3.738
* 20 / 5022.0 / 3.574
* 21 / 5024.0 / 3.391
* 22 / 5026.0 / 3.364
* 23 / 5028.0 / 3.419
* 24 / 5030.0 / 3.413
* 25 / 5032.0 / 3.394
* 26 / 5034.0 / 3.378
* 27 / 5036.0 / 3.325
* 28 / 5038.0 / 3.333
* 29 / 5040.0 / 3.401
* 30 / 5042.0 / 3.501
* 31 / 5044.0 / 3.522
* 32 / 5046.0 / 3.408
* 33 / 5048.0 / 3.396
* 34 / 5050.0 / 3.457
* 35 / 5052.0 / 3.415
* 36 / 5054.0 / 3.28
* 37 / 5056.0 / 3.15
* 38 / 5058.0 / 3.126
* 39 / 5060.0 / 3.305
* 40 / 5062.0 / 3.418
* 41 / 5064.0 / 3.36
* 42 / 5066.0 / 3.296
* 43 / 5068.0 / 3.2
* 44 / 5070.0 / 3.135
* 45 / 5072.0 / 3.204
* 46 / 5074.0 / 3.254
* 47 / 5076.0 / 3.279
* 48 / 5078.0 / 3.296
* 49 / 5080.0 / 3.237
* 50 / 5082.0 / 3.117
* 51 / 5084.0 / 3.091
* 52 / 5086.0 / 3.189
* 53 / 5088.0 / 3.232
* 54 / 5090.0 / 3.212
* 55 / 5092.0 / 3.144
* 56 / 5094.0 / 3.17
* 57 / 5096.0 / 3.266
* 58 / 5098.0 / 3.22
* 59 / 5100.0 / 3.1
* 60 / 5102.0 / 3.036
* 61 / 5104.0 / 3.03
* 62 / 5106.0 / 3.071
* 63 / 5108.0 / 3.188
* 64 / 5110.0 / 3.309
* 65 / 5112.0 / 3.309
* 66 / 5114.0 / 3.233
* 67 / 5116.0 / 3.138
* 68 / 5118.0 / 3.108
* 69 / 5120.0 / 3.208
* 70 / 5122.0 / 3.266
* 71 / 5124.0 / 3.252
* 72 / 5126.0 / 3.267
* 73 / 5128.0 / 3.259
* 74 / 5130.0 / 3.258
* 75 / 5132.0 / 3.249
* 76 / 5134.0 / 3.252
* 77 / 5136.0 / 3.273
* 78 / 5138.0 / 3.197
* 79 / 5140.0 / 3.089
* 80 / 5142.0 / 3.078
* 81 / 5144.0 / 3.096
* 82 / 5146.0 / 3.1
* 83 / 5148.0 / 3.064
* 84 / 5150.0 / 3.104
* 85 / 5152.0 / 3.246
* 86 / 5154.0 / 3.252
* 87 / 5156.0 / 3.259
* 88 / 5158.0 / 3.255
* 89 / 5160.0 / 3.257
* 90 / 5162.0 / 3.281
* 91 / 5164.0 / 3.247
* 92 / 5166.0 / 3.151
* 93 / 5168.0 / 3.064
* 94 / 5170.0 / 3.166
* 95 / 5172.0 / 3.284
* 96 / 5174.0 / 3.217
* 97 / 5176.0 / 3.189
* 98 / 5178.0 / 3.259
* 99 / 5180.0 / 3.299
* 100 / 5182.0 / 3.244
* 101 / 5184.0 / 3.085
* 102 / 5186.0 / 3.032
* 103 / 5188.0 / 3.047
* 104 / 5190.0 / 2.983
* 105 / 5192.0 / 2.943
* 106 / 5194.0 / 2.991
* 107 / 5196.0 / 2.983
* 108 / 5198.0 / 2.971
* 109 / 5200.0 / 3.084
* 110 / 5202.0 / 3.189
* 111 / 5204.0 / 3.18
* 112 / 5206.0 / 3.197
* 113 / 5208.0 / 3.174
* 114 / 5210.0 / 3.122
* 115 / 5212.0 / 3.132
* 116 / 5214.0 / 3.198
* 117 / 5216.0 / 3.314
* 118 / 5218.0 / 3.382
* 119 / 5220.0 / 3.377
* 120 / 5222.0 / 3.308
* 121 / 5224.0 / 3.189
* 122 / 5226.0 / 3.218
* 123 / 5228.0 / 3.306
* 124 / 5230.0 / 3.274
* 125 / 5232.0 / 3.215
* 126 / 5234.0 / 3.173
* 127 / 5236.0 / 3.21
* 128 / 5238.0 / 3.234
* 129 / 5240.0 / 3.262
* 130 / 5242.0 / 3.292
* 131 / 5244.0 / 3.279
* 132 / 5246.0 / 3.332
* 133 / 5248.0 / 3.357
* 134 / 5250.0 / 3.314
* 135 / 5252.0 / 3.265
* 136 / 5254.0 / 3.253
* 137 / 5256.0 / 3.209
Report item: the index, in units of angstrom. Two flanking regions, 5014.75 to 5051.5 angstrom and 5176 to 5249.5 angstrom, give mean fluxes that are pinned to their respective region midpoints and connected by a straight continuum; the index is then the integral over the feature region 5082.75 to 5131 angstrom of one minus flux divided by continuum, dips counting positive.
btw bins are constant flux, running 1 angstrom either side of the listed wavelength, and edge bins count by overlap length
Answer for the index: 2.4 angstrom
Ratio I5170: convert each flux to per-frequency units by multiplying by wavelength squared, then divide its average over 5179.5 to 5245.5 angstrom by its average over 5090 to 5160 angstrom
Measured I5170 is 1.03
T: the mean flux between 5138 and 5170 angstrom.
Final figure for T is 3.17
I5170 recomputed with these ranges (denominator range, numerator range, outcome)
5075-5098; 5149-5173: 1.03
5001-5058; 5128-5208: 0.96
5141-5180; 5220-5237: 1.04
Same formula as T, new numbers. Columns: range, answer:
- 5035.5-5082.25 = 3.31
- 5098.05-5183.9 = 3.19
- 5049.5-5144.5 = 3.21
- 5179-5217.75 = 3.12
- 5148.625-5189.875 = 3.19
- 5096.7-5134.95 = 3.2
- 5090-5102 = 3.17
